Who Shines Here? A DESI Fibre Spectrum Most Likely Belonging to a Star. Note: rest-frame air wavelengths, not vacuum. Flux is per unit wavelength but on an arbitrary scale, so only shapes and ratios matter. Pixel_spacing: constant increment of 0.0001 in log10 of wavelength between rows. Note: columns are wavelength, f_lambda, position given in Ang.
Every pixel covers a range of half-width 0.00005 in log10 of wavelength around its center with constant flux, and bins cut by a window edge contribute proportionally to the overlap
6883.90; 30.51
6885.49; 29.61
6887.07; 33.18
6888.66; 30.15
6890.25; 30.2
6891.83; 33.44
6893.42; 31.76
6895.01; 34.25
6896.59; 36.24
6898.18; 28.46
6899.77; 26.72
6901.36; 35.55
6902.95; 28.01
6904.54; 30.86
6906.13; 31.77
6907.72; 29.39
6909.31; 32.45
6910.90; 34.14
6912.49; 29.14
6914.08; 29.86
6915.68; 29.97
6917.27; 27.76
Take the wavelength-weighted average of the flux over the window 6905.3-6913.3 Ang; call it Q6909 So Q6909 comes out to 31.4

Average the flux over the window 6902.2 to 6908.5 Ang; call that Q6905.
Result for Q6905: 30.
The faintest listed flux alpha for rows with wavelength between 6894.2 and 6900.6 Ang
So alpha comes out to 26.72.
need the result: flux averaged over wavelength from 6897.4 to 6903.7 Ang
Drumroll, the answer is 29.7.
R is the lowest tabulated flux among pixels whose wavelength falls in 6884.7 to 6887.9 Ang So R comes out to 29.61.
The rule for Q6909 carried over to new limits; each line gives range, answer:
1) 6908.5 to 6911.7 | 33.3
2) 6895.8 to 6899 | 32.3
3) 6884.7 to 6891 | 30.8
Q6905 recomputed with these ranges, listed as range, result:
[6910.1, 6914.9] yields 31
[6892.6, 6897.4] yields 34.1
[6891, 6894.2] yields 32.6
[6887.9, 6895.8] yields 32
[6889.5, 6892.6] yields 31.9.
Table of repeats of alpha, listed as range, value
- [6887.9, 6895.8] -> 30.15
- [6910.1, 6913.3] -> 29.14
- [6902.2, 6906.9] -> 28.01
